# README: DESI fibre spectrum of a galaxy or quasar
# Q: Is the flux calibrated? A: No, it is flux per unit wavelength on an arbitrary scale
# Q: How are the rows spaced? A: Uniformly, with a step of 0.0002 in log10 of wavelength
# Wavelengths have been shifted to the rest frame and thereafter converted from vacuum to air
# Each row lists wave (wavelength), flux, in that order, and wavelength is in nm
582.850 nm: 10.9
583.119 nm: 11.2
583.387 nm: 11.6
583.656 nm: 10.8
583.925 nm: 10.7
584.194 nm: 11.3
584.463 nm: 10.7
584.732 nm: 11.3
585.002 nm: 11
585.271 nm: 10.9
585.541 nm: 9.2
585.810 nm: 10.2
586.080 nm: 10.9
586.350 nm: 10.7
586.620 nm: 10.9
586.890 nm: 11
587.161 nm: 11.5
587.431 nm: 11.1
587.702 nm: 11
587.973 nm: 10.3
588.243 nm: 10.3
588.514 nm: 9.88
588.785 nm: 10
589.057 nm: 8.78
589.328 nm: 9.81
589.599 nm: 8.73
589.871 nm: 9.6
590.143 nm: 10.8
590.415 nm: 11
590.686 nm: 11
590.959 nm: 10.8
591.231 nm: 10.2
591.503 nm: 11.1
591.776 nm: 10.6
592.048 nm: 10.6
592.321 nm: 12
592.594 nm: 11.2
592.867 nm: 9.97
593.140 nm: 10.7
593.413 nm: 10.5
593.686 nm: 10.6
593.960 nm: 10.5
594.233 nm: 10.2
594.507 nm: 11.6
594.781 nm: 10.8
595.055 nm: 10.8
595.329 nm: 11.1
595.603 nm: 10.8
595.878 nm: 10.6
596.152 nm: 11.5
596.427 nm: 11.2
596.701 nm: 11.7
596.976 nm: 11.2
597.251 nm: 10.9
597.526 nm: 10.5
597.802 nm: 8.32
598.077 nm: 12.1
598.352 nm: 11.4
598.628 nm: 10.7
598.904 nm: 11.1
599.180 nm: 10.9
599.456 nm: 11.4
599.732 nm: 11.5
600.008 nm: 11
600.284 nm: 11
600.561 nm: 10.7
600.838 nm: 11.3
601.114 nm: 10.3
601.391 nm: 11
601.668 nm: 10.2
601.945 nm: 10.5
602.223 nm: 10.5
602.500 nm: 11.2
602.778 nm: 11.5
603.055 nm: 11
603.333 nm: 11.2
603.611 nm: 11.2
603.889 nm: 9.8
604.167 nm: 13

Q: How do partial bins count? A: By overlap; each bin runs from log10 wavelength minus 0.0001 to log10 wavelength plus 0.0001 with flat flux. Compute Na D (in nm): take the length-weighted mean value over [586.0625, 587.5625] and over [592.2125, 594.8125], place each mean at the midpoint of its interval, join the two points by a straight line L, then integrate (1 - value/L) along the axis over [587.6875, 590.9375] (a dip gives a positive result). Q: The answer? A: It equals 0.25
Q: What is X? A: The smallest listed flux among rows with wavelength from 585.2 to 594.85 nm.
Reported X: 8.73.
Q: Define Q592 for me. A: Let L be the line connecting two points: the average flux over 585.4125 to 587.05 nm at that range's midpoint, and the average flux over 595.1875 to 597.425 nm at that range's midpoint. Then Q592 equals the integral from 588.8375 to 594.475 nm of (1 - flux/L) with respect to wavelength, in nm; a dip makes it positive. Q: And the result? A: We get 0.201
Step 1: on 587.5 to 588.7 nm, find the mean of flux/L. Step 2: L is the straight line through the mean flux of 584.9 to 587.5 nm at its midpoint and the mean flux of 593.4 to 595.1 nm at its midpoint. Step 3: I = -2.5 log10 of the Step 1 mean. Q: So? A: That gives 0.03 mag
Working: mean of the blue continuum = 10.7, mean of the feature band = 10.4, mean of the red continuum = 10.7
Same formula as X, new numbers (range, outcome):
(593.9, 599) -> 8.32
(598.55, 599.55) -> 10.7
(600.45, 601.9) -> 10.2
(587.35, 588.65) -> 9.88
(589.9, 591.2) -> 10.8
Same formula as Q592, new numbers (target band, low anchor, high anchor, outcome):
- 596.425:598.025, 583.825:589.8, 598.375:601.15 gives 0.037 nm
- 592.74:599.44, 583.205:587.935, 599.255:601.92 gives 0.042 nm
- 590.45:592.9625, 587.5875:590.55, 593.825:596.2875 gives -0.111 nm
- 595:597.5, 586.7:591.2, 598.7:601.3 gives -0.066 nm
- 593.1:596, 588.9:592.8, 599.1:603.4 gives -0.036 nm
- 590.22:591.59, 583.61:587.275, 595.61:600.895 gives 0.008 nm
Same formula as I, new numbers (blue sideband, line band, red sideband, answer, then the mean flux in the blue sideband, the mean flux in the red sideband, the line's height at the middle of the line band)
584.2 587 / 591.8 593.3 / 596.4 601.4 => 0.00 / 10.7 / 11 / 10.8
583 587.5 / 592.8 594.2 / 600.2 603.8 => 0.04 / 10.9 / 10.9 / 10.9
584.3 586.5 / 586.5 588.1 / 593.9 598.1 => -0.03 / 10.6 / 10.8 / 10.7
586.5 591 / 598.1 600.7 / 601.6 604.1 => -0.04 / 10.4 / 10.9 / 10.7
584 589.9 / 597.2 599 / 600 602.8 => 0.00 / 10.4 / 10.8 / 10.7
